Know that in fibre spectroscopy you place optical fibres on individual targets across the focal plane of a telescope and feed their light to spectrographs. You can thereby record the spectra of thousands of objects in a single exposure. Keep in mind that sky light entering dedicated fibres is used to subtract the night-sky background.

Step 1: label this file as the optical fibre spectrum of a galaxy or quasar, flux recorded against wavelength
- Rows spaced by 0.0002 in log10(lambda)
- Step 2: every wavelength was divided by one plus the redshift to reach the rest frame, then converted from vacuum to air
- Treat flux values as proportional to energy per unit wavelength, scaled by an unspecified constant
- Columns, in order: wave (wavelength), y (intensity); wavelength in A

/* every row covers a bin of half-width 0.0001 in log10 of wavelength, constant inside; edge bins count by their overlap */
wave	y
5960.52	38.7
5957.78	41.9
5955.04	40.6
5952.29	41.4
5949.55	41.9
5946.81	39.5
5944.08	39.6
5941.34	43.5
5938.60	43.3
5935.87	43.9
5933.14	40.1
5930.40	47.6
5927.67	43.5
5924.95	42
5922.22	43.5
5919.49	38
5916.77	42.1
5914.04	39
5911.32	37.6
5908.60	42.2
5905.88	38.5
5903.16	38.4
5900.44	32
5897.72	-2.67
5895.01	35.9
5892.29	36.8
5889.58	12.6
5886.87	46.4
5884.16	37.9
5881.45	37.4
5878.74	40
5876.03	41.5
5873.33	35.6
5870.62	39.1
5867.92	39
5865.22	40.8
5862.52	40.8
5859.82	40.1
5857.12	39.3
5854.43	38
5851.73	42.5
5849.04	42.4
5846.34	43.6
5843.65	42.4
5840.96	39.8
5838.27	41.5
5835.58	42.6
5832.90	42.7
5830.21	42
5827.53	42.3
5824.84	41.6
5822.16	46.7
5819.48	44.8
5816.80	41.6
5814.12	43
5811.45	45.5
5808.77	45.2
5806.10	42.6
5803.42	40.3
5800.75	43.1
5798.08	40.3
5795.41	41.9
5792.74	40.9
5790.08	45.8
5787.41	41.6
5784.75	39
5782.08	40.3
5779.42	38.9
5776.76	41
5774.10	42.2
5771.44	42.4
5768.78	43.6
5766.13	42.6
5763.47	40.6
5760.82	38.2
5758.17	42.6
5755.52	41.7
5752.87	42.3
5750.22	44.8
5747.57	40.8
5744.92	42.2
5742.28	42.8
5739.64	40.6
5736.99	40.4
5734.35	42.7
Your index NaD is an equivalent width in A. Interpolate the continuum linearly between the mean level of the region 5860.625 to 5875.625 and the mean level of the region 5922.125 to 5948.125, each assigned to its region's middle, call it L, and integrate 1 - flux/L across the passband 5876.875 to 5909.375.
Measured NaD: 6.1 A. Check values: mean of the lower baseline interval 39.3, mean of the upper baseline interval 42.6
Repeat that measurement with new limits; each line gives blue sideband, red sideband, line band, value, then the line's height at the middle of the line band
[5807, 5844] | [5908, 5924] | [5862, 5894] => 3.3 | 41.5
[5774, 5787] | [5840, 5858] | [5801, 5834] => -2.0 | 40.7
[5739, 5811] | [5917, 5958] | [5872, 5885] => 1.1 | 42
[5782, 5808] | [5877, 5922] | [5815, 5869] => -4.4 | 38.6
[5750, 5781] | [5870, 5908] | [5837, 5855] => -2.6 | 36.4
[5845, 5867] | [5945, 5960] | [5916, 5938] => -0.9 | 40.9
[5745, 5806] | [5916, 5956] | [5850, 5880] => 1.5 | 41.9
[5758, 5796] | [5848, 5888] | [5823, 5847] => -0.9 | 40.5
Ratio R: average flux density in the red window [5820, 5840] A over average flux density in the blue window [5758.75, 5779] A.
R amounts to 1.0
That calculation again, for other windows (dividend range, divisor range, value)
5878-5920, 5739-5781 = 0.82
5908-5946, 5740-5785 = 1.01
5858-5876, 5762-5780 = 0.94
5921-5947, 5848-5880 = 1.07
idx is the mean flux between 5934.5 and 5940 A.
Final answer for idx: 43.6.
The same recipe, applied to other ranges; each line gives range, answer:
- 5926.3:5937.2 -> 43.8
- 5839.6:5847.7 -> 41.9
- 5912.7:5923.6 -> 40.6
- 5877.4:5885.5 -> 38.4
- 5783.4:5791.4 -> 42.1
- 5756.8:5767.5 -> 41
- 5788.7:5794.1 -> 43.3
